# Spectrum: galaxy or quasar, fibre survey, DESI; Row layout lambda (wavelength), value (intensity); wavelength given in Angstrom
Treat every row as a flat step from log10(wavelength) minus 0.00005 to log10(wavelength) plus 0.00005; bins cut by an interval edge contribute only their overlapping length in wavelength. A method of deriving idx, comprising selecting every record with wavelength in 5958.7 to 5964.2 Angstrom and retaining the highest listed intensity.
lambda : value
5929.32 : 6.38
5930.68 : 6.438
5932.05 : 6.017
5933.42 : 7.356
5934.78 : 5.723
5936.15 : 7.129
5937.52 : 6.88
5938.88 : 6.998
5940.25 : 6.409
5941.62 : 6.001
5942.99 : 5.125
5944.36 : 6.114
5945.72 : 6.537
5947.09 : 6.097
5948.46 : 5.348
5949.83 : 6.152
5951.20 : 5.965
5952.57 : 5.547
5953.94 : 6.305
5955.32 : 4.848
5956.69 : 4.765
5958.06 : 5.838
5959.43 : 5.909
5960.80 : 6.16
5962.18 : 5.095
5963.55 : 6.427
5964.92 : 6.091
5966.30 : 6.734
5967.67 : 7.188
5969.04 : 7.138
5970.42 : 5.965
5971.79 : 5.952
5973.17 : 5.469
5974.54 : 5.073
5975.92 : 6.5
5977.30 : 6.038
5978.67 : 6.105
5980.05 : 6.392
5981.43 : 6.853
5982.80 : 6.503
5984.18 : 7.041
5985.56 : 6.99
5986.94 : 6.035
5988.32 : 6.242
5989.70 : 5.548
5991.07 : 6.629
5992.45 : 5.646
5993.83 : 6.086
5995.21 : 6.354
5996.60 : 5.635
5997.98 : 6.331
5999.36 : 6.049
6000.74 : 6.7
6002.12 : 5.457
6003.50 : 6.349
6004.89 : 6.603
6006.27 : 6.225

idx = 6.427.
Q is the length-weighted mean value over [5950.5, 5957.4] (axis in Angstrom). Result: 5.49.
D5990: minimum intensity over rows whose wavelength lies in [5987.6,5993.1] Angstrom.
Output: 5.548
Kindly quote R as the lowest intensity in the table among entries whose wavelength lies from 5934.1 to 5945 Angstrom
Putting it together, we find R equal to 5.125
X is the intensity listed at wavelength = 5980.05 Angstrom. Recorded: 6.392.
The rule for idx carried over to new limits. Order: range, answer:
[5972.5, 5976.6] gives 6.5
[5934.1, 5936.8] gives 7.129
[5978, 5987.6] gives 7.041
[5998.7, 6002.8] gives 6.7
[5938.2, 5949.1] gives 6.998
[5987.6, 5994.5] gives 6.629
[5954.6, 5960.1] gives 5.909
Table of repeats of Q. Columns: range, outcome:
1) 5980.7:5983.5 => 6.68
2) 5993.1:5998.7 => 6.09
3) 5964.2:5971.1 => 6.62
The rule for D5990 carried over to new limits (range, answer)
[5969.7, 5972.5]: 5.952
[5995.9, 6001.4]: 5.635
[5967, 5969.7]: 7.138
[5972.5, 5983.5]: 5.073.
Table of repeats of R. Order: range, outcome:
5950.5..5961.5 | 4.765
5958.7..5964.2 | 5.095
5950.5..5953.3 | 5.547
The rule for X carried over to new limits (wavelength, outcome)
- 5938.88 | 6.998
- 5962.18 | 5.095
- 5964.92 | 6.091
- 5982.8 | 6.503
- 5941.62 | 6.001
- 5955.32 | 4.848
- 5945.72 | 6.537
